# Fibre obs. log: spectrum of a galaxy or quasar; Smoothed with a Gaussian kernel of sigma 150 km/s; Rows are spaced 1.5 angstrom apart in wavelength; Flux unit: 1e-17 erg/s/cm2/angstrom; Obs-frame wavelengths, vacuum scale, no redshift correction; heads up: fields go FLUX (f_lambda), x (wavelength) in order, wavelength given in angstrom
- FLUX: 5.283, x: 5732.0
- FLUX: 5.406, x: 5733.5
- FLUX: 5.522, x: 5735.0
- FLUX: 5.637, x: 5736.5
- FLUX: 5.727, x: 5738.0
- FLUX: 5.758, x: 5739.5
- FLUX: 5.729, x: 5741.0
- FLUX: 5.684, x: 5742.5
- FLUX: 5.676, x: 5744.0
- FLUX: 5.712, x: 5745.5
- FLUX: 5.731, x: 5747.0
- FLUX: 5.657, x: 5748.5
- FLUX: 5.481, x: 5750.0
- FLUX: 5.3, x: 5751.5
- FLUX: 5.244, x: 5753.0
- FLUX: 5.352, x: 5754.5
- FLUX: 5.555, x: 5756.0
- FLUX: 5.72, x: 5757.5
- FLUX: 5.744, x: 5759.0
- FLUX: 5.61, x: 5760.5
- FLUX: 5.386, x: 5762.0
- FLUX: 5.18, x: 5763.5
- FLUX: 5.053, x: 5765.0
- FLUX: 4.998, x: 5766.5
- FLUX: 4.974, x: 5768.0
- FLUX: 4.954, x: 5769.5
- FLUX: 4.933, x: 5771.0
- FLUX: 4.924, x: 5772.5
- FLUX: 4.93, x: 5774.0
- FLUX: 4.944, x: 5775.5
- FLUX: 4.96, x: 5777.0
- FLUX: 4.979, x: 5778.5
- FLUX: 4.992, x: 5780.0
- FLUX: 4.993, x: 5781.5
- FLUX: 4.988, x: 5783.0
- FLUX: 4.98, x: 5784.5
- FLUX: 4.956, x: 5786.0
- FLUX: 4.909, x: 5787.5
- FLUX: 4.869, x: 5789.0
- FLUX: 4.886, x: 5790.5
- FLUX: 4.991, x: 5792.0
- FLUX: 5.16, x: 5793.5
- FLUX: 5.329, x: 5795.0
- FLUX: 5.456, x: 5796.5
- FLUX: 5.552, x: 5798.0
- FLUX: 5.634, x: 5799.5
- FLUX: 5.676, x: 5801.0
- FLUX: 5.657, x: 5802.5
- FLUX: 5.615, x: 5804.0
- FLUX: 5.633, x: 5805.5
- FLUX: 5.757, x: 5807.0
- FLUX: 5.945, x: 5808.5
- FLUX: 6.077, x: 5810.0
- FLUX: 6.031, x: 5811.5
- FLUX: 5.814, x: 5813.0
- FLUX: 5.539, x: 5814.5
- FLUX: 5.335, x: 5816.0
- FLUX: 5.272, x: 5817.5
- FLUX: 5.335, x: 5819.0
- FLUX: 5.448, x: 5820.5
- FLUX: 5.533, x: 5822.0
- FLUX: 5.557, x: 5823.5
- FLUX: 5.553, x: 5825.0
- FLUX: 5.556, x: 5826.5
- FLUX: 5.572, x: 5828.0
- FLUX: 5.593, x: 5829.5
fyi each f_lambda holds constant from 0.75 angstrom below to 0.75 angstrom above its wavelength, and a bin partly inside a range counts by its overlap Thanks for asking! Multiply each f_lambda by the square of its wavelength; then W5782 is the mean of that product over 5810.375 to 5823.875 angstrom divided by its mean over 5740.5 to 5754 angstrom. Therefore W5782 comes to 1.0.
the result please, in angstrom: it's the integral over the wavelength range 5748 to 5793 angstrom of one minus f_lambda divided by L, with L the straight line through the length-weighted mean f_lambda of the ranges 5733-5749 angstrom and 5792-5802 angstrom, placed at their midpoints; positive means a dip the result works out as 3.2 angstrom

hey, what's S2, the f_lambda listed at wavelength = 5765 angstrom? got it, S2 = 5.053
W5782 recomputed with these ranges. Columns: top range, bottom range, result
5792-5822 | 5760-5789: 1.12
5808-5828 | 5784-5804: 1.08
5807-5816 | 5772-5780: 1.19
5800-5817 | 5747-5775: 1.10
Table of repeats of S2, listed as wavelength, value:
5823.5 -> 5.557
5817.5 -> 5.272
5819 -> 5.335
